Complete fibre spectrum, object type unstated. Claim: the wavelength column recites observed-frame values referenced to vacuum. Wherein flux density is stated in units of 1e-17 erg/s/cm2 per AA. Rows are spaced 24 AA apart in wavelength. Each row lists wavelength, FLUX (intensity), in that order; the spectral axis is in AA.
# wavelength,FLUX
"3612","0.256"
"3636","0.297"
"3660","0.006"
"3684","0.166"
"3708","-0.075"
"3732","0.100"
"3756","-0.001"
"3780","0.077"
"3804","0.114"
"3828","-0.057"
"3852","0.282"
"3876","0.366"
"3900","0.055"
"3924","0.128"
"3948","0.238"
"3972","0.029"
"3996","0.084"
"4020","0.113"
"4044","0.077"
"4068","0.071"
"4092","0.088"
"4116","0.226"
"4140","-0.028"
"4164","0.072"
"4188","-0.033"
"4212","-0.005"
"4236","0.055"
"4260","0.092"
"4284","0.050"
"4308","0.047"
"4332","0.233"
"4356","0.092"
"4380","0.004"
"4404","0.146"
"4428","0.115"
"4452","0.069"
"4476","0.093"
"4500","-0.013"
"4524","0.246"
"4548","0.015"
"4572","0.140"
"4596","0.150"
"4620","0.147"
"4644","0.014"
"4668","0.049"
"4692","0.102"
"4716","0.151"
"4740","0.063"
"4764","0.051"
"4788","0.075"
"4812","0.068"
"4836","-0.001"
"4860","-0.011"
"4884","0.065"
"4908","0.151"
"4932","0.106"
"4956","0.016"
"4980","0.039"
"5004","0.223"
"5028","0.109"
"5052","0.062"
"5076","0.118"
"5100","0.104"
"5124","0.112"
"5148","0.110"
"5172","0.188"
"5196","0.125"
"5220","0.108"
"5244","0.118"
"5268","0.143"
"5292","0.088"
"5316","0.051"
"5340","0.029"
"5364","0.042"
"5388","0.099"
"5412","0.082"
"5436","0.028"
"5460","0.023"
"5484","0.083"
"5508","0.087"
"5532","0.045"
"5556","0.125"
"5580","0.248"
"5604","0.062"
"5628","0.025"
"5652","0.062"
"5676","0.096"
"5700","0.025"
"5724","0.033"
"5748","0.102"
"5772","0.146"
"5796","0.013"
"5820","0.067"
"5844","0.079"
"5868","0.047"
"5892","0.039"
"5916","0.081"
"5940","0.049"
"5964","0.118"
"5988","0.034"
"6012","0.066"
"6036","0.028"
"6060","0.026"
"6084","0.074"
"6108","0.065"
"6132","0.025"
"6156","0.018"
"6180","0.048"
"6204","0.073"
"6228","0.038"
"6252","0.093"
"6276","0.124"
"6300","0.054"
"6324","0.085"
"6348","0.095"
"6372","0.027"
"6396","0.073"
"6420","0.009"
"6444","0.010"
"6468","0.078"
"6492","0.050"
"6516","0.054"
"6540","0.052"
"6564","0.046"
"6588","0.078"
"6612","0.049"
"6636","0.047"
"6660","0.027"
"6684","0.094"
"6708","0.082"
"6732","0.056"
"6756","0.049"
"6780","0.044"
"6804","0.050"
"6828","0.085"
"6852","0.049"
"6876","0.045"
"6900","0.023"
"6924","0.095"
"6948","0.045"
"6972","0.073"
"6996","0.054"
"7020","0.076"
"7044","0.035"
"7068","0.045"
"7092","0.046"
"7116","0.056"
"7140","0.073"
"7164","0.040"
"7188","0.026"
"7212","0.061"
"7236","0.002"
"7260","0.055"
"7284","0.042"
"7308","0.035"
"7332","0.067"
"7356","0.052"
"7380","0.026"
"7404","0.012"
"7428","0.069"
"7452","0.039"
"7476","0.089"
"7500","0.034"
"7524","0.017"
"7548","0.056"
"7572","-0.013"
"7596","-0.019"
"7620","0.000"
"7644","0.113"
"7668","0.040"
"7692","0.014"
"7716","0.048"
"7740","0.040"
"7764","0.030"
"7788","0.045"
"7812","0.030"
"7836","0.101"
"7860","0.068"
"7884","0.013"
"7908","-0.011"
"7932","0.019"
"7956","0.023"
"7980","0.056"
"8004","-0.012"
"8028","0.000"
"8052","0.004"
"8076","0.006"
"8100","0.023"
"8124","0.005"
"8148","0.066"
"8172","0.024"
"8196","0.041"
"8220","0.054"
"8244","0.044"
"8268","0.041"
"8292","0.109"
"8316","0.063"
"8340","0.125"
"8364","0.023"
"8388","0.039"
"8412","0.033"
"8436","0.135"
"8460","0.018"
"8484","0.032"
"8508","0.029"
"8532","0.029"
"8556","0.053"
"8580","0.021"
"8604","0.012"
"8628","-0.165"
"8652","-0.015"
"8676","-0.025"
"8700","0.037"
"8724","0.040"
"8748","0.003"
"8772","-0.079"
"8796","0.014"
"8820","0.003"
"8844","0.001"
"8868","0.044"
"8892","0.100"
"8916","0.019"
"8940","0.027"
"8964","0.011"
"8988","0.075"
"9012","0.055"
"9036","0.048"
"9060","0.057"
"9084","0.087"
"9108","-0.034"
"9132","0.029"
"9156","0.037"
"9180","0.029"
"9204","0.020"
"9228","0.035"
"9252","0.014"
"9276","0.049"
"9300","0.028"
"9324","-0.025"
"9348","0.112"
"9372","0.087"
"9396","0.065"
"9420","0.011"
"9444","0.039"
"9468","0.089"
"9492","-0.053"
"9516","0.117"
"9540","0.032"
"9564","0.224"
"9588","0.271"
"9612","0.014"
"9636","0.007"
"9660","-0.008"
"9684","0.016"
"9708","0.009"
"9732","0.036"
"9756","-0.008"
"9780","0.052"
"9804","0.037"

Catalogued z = 1.57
